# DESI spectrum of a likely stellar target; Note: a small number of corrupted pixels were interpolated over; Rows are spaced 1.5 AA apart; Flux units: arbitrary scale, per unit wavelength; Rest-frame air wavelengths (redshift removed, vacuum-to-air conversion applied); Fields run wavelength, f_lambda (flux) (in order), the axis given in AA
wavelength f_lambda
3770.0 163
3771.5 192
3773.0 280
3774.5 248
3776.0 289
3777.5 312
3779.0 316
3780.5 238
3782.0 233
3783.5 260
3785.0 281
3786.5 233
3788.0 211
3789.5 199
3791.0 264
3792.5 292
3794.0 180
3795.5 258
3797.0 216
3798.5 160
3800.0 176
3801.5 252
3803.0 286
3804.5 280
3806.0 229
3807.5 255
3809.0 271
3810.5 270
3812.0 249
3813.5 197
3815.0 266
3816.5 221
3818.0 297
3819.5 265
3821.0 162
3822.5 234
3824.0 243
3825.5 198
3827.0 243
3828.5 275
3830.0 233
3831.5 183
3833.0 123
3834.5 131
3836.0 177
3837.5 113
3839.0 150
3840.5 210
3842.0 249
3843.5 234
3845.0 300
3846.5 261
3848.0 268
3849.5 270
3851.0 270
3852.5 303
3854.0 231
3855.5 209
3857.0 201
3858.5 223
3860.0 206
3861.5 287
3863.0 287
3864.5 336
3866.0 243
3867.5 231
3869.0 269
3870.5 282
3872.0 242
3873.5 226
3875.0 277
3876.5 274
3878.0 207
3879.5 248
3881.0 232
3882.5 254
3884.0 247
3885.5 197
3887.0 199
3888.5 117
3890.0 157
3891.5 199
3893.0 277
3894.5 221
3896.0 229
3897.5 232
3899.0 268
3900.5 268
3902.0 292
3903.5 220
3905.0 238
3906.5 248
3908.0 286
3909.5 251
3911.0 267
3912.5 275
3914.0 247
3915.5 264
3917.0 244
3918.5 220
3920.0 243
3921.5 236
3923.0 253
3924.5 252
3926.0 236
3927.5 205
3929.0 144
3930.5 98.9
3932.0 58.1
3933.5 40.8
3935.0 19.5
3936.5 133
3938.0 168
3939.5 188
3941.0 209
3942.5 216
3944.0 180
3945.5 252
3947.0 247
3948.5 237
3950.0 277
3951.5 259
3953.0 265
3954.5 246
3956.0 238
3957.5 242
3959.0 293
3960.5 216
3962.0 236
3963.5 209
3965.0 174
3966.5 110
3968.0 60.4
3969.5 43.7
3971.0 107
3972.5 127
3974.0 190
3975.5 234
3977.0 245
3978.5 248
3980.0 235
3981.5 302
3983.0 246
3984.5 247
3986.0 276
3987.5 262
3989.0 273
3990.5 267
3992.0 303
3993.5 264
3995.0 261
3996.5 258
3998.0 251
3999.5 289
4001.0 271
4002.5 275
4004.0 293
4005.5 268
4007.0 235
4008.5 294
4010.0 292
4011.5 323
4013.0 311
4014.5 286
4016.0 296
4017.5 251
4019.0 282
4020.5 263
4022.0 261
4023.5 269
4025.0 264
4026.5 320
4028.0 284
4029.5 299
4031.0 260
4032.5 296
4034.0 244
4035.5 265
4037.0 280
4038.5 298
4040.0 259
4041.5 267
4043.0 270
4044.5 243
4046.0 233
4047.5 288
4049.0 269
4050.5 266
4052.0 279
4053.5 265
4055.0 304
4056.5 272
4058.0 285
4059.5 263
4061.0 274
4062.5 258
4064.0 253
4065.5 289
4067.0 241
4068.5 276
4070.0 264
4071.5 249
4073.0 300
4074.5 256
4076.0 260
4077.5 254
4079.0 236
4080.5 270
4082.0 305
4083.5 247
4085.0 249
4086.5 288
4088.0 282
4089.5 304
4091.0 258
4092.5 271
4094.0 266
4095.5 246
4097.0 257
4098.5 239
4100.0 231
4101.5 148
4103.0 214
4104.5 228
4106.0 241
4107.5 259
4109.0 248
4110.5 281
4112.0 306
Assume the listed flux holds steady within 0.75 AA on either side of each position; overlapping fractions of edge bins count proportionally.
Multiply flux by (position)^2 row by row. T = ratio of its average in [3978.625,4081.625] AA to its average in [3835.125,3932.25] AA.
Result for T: 1.25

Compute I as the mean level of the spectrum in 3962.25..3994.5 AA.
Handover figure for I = 211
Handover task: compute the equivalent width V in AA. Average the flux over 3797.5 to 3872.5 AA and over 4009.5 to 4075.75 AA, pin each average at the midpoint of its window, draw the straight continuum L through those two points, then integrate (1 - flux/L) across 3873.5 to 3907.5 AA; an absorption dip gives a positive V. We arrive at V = 1.84 AA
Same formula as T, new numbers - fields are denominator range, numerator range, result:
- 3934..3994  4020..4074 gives 1.33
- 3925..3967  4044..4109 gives 1.43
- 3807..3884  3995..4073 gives 1.27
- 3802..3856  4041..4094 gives 1.30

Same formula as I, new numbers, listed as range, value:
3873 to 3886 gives 241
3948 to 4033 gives 249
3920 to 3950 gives 182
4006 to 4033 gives 282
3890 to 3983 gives 212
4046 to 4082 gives 268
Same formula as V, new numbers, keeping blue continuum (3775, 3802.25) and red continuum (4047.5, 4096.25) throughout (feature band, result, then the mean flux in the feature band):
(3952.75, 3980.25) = 6.9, 194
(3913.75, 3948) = 9.0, 189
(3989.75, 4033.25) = -2.5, 279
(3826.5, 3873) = 2.8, 233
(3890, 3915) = 0.5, 248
